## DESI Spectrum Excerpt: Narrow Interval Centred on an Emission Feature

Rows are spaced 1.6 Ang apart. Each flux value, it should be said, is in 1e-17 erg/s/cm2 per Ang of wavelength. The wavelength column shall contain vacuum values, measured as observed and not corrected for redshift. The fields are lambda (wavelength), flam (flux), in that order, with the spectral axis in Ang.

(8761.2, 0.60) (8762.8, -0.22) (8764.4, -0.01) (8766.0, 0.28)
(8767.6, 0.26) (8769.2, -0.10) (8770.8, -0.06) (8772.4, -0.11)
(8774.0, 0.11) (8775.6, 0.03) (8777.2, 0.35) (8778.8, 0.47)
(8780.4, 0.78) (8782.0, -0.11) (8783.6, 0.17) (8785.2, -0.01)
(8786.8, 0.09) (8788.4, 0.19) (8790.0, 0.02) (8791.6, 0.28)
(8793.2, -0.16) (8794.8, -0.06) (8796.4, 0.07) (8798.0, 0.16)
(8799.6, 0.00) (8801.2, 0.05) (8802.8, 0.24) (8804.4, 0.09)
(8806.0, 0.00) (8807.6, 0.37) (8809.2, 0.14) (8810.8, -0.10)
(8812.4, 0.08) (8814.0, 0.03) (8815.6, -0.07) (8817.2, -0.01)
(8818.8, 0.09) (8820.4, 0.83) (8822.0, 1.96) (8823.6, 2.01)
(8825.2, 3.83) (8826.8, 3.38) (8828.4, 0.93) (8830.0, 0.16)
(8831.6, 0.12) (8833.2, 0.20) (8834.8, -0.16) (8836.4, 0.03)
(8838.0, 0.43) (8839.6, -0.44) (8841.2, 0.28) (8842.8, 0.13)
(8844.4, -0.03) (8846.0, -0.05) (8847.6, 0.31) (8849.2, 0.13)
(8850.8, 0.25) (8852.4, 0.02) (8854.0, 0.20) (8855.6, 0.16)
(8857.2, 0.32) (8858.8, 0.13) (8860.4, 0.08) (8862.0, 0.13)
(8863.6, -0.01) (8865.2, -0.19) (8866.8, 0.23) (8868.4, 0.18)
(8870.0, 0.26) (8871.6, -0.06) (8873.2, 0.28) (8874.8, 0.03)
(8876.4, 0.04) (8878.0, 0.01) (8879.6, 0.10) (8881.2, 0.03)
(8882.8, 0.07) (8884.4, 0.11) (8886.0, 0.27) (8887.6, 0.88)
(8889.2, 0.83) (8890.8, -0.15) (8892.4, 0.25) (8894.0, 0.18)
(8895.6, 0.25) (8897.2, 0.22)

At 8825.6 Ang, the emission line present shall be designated [O III] 5007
